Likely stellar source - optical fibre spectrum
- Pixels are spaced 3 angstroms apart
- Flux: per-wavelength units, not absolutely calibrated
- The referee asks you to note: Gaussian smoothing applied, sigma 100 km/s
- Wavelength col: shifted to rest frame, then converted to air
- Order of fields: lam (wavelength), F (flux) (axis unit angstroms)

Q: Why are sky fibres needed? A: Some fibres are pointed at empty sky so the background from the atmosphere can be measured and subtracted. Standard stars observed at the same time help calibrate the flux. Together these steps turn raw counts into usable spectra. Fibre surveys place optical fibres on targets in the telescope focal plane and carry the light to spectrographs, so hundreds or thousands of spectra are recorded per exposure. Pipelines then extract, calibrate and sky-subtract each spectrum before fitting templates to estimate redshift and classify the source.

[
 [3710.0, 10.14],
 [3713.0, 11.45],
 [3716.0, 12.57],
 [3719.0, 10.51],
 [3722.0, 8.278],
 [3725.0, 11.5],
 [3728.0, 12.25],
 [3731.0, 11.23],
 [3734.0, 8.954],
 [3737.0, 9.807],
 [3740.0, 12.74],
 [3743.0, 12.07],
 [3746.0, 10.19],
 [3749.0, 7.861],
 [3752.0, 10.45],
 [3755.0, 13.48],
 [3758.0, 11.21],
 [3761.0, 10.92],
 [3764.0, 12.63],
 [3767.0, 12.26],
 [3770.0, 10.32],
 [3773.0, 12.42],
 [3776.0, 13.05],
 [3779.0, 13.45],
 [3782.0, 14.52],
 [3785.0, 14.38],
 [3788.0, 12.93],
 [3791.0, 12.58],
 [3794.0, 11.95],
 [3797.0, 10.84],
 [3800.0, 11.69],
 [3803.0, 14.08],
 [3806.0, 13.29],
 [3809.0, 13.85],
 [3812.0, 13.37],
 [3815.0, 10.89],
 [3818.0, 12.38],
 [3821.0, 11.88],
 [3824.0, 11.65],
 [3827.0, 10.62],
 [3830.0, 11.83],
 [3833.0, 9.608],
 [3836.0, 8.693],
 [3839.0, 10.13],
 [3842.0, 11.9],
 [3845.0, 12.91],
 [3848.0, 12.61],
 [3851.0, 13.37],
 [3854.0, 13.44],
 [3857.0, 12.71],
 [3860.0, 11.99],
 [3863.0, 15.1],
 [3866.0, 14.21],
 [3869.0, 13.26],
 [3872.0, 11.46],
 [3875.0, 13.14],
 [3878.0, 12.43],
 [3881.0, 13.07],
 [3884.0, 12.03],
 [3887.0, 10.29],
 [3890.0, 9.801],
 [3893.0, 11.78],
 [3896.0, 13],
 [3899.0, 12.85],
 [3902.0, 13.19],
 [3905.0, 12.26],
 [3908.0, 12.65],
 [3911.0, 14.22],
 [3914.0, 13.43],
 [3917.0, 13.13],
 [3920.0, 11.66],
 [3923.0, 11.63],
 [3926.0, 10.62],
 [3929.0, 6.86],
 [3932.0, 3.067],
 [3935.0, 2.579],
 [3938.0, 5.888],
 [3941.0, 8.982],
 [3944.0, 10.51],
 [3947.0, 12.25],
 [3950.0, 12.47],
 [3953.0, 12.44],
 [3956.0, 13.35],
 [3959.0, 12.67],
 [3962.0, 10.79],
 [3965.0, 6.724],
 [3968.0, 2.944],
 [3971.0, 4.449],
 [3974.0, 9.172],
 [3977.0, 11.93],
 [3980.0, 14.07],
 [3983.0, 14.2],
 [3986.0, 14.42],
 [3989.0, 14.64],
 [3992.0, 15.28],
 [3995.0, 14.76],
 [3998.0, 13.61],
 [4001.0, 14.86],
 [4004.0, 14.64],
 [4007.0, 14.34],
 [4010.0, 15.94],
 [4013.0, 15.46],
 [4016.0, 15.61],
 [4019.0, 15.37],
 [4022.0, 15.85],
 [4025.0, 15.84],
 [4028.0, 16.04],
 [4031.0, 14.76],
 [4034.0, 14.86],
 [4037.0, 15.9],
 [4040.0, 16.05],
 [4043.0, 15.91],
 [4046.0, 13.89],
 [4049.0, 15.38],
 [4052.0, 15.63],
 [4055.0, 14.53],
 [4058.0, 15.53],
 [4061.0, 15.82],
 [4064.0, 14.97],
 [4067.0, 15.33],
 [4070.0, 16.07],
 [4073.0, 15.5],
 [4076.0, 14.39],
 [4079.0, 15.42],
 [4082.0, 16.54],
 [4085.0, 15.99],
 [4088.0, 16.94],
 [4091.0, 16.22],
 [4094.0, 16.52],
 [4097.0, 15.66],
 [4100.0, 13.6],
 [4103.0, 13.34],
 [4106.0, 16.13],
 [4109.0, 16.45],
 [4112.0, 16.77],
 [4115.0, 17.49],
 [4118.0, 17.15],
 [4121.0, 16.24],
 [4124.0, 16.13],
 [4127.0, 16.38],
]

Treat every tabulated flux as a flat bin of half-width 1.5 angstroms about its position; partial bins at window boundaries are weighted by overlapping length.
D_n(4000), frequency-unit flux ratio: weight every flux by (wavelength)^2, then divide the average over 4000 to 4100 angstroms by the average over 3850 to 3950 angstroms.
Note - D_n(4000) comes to 1.46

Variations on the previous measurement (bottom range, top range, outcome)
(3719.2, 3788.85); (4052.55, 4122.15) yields 1.61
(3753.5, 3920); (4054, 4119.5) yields 1.44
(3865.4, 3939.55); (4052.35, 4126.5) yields 1.56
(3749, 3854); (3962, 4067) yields 1.29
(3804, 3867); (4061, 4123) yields 1.48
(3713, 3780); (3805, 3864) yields 1.12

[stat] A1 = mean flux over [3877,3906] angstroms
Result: 12.1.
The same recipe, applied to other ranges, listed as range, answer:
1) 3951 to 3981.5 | 9.9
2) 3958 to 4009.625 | 12.1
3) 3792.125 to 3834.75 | 12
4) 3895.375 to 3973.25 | 10.1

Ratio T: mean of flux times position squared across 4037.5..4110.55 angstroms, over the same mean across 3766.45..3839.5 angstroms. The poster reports 1.47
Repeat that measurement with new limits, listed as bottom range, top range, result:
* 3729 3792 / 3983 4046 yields 1.46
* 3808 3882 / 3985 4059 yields 1.35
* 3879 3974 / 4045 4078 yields 1.57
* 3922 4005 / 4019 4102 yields 1.52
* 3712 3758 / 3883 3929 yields 1.20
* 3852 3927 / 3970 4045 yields 1.22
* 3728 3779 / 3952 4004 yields 1.18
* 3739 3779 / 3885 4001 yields 1.05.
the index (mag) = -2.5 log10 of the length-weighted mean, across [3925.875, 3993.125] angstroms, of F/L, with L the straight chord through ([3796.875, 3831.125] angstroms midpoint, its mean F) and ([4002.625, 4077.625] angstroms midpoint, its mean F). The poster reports 0.39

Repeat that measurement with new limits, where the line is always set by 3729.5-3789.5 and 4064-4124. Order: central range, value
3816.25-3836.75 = 0.14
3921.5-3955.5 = 0.48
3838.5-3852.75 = 0.04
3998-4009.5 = 0.01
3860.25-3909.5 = 0.06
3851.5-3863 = -0.01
